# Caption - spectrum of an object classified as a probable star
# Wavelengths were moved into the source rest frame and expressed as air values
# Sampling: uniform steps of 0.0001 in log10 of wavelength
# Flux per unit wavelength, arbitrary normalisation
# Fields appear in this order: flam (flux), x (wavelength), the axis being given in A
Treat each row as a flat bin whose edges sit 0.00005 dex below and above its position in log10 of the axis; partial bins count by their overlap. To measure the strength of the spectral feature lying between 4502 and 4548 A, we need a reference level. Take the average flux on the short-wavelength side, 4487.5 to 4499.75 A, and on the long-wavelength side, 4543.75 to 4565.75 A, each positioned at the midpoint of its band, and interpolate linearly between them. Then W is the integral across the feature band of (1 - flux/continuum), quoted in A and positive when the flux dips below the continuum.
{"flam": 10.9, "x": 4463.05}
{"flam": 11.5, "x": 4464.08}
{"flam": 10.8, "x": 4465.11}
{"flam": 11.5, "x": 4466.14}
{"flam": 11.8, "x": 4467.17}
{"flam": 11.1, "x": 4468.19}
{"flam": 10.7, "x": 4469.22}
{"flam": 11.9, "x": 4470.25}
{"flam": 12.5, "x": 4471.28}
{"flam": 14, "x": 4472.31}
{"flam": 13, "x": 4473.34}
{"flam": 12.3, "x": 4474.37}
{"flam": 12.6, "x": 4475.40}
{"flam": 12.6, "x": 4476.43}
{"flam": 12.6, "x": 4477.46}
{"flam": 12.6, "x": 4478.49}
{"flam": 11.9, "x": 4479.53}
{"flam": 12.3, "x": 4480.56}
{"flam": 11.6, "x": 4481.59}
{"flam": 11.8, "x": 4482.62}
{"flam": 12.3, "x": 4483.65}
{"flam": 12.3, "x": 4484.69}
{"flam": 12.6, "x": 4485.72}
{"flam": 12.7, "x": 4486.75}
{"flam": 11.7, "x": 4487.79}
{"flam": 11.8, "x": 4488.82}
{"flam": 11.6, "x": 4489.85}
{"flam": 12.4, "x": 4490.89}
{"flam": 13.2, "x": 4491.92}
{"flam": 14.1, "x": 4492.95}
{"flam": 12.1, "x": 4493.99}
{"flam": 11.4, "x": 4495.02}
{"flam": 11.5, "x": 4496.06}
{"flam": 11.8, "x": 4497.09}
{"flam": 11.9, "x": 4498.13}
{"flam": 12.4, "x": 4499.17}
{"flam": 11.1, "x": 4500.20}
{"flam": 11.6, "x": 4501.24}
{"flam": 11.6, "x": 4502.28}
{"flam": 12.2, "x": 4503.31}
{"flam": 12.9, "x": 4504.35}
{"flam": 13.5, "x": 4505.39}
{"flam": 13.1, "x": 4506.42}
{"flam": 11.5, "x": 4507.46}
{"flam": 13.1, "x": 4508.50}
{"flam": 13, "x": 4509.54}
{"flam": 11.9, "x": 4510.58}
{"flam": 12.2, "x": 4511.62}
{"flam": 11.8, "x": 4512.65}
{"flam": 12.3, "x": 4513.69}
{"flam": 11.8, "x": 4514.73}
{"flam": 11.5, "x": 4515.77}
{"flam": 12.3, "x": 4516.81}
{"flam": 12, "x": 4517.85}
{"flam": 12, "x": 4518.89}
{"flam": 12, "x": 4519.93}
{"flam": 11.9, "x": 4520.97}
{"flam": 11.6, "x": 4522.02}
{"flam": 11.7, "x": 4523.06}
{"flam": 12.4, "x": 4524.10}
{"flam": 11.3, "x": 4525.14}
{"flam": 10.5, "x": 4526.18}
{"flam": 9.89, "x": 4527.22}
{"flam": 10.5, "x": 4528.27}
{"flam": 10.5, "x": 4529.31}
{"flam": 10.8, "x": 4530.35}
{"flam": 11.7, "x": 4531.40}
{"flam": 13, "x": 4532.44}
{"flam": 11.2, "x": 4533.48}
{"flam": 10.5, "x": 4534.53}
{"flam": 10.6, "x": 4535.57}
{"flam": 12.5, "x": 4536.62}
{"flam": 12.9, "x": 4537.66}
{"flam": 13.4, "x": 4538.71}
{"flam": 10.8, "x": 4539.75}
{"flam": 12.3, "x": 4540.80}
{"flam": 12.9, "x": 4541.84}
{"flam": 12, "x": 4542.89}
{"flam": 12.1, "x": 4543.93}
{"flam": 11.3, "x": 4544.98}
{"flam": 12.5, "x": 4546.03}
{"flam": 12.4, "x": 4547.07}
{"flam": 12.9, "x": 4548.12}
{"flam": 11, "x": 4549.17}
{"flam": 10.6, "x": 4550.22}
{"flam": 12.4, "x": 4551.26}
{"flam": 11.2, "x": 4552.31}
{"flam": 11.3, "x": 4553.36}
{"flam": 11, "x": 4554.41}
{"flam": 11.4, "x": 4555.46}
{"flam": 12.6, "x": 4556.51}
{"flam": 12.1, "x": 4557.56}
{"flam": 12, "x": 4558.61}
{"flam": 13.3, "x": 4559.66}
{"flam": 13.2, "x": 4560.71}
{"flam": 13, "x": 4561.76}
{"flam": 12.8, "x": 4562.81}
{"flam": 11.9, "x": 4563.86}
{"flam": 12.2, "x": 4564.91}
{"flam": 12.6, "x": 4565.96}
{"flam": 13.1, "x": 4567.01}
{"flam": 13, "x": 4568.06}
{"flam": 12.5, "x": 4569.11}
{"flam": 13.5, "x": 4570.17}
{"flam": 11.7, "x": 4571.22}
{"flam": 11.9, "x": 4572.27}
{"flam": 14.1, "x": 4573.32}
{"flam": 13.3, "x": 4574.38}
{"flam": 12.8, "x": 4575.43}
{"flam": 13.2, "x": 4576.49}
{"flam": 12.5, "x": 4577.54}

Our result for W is 0.8 A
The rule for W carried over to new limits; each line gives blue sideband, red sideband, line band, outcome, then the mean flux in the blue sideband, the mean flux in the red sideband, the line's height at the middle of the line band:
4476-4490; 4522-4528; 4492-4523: -1.5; 12.2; 11.2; 11.6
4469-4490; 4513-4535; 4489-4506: -0.3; 12.3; 11.5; 12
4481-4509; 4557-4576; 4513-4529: 1.1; 12.2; 12.7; 12.4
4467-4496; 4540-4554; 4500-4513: -0.2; 12.3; 11.9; 12.1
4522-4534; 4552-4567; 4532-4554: -0.3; 11.3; 12.2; 11.7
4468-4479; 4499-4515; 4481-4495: 0.0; 12.4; 12.3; 12.3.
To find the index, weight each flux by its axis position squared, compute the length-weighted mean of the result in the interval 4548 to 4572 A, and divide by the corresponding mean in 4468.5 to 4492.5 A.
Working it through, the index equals 1.03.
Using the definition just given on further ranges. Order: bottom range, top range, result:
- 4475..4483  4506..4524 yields 1.00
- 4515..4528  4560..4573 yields 1.12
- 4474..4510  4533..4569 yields 1.01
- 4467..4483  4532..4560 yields 1.01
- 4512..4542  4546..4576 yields 1.08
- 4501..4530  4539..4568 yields 1.04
